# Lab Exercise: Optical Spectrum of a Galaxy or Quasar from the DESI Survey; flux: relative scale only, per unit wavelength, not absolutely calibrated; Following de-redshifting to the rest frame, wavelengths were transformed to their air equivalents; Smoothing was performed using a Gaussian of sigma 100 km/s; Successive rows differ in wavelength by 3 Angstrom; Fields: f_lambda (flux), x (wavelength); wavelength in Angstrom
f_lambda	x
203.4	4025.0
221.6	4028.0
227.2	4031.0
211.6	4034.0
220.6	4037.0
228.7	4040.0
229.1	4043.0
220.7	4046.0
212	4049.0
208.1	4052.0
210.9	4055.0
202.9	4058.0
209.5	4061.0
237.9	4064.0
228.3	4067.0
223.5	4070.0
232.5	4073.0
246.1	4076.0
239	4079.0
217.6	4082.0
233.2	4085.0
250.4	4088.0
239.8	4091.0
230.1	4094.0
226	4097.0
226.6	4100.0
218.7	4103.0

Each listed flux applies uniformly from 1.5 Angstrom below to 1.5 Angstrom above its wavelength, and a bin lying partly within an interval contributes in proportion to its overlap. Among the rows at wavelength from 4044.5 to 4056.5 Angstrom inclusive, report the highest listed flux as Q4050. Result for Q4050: 220.7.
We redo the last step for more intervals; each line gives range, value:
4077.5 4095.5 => 250.4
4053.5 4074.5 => 237.9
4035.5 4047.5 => 229.1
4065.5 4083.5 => 246.1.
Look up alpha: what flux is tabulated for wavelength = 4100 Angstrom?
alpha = 226.6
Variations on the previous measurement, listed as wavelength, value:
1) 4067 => 228.3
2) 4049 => 212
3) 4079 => 239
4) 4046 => 220.7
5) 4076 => 246.1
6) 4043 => 229.1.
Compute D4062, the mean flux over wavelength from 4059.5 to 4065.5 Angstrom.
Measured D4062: 224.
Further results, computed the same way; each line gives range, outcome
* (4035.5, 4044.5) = 226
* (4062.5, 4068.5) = 233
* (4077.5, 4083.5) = 228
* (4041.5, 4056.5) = 216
